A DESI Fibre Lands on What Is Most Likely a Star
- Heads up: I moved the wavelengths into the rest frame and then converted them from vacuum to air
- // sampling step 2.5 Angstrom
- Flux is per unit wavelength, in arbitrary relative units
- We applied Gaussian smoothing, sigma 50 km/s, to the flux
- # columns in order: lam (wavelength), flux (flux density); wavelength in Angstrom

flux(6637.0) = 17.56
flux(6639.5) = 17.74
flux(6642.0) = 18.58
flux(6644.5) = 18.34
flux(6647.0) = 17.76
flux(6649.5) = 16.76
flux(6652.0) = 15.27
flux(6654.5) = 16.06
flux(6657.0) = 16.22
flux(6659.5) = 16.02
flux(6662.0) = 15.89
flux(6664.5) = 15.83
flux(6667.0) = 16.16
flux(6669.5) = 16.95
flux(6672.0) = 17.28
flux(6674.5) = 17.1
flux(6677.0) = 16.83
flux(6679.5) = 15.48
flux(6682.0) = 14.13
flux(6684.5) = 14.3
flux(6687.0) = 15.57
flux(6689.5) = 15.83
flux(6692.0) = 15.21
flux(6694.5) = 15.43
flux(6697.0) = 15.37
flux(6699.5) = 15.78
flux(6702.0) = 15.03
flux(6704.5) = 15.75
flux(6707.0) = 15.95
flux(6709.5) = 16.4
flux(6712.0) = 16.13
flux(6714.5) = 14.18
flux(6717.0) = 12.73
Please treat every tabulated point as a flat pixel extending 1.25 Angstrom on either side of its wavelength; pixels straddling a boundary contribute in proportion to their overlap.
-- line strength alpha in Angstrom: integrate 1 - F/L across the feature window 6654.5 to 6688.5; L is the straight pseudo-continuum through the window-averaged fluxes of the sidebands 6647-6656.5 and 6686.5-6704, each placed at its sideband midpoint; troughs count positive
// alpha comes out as -0.2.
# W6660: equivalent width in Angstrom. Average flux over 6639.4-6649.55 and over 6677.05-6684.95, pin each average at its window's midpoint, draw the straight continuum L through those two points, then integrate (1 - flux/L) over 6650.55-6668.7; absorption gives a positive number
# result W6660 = 0.8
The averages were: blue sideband 18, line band 16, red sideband 15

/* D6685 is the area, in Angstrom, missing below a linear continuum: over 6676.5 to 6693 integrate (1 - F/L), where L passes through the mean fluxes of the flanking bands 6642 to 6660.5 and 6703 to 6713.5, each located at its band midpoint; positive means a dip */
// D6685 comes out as 1.1 Angstrom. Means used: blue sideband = 16.8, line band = 15.3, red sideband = 16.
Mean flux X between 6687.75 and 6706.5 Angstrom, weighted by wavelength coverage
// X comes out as 15.5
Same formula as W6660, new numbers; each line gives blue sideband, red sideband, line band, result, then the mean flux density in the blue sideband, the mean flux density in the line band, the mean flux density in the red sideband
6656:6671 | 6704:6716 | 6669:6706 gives 0.4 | 16.2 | 15.7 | 15.6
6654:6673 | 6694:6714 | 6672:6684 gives 0.1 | 16.3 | 15.9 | 15.7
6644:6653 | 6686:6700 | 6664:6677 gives -0.4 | 17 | 16.7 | 15.5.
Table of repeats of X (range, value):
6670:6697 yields 15.7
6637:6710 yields 16.2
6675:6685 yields 15.4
